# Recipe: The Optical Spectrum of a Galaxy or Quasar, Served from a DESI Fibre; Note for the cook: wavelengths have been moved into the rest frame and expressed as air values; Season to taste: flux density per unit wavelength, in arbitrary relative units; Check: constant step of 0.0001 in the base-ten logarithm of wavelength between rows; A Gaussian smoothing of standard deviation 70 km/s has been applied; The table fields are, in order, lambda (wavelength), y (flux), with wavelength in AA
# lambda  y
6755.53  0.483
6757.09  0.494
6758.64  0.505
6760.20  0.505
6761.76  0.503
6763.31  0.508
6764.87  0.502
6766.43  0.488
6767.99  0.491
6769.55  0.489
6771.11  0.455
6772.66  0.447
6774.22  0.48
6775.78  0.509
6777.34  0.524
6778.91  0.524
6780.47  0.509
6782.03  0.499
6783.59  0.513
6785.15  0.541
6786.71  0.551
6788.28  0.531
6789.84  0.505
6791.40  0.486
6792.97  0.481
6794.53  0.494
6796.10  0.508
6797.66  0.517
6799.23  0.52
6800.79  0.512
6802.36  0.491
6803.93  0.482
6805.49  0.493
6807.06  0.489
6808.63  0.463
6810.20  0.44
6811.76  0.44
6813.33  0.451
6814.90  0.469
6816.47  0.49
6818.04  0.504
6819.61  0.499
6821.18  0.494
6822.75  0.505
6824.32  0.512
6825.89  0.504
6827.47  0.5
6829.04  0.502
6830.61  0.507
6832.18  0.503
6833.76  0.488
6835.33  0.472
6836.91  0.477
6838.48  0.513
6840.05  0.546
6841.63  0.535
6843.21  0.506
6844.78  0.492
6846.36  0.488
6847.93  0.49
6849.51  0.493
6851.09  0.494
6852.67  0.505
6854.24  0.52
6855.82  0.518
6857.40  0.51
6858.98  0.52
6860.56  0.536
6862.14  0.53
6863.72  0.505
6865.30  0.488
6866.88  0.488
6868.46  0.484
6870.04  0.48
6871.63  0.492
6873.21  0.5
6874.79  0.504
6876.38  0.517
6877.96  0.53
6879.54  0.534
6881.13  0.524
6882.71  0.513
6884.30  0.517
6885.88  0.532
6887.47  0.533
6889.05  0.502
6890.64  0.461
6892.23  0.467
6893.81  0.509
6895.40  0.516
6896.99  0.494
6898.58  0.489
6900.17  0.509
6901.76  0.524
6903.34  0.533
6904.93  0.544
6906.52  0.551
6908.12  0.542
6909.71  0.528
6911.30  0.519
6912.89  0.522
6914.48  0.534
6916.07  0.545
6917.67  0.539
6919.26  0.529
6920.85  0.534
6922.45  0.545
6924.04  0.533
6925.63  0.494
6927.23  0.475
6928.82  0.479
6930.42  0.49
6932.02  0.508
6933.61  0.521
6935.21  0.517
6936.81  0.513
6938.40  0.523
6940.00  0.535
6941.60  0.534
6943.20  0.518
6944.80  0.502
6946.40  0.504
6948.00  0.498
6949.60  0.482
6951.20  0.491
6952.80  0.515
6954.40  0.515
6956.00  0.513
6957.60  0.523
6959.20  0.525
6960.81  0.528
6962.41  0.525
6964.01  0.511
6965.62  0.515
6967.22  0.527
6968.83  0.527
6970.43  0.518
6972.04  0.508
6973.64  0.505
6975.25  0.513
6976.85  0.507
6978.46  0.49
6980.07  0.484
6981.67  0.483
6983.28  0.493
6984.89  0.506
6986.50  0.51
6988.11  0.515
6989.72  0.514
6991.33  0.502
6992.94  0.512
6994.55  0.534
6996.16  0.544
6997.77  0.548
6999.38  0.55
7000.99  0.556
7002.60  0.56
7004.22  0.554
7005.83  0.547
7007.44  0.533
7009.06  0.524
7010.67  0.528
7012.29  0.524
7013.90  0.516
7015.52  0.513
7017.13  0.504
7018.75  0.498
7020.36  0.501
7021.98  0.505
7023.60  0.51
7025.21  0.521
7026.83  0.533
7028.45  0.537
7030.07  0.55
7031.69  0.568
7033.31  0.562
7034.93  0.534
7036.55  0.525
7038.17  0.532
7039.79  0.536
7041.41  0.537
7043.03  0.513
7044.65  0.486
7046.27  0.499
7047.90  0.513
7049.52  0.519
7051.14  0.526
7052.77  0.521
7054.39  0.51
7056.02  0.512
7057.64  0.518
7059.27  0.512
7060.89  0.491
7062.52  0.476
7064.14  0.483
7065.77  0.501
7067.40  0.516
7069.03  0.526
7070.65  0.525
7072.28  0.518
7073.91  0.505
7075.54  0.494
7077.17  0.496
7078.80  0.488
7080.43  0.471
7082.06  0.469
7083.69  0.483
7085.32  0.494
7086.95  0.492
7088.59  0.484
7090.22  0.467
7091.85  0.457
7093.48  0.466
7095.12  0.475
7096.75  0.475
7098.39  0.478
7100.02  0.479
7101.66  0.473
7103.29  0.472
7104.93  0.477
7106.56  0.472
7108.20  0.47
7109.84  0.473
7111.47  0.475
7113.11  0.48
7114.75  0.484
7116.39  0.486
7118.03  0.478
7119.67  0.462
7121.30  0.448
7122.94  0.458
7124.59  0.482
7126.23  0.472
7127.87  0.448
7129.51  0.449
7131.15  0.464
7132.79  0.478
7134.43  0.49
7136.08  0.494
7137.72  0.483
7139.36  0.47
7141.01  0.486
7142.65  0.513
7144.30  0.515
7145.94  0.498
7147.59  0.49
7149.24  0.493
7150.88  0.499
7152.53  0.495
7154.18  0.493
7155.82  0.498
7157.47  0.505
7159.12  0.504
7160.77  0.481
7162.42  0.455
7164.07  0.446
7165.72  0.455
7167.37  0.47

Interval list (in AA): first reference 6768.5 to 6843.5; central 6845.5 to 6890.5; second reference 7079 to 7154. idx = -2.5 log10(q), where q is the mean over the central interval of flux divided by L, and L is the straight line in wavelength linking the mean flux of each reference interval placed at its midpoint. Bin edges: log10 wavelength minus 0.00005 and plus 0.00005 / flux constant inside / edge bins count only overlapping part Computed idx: -0.032 mag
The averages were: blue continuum 0.497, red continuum 0.478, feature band 0.508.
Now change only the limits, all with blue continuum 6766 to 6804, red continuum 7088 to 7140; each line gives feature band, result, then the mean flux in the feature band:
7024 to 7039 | -0.127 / 0.539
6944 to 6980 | -0.053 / 0.51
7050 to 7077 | -0.069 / 0.508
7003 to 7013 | -0.114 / 0.536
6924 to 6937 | -0.026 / 0.501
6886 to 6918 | -0.056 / 0.518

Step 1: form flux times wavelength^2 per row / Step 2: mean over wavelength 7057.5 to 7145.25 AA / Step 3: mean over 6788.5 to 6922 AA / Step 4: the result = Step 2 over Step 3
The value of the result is 1.03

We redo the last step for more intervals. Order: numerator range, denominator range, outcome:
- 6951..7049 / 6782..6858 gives 1.10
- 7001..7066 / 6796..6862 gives 1.11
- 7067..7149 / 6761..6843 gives 1.06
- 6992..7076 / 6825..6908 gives 1.08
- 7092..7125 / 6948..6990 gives 0.97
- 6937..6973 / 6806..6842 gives 1.09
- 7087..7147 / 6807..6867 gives 1.04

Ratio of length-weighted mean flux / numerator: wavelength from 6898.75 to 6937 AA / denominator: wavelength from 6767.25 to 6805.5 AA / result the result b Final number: 1.04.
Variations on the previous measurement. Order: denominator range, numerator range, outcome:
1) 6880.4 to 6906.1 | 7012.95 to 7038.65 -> 1.03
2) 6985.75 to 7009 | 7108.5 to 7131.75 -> 0.88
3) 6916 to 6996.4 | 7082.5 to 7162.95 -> 0.94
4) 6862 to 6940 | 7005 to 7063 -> 1.01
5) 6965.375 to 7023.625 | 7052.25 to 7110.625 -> 0.94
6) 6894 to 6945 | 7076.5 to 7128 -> 0.91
